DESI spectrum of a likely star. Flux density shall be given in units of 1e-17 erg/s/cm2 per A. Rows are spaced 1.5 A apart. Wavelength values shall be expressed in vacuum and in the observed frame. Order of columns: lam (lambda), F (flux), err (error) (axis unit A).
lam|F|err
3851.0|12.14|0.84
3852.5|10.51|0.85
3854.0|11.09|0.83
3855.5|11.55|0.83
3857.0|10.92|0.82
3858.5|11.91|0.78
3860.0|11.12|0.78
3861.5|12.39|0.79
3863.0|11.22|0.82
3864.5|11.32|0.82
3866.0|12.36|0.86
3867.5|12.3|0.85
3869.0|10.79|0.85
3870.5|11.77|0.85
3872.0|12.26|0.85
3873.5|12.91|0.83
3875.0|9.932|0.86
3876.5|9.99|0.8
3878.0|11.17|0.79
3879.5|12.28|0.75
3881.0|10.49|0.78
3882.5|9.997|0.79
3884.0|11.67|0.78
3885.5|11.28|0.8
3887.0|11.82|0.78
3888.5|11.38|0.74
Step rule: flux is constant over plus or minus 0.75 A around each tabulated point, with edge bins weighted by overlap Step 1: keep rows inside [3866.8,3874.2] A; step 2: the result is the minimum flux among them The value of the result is 10.79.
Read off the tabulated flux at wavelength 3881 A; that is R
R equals 10.49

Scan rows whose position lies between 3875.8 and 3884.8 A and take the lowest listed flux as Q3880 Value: 9.99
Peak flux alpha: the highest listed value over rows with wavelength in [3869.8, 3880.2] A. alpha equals 12.91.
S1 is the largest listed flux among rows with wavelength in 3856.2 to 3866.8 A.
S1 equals 12.39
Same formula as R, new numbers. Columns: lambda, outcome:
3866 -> 12.36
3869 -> 10.79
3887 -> 11.82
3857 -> 10.92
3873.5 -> 12.91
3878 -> 11.17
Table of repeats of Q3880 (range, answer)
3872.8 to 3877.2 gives 9.932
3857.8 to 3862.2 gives 11.12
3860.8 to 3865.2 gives 11.22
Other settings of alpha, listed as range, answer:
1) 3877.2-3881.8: 12.28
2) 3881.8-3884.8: 11.67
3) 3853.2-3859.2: 11.91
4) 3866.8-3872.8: 12.3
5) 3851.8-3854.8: 11.09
